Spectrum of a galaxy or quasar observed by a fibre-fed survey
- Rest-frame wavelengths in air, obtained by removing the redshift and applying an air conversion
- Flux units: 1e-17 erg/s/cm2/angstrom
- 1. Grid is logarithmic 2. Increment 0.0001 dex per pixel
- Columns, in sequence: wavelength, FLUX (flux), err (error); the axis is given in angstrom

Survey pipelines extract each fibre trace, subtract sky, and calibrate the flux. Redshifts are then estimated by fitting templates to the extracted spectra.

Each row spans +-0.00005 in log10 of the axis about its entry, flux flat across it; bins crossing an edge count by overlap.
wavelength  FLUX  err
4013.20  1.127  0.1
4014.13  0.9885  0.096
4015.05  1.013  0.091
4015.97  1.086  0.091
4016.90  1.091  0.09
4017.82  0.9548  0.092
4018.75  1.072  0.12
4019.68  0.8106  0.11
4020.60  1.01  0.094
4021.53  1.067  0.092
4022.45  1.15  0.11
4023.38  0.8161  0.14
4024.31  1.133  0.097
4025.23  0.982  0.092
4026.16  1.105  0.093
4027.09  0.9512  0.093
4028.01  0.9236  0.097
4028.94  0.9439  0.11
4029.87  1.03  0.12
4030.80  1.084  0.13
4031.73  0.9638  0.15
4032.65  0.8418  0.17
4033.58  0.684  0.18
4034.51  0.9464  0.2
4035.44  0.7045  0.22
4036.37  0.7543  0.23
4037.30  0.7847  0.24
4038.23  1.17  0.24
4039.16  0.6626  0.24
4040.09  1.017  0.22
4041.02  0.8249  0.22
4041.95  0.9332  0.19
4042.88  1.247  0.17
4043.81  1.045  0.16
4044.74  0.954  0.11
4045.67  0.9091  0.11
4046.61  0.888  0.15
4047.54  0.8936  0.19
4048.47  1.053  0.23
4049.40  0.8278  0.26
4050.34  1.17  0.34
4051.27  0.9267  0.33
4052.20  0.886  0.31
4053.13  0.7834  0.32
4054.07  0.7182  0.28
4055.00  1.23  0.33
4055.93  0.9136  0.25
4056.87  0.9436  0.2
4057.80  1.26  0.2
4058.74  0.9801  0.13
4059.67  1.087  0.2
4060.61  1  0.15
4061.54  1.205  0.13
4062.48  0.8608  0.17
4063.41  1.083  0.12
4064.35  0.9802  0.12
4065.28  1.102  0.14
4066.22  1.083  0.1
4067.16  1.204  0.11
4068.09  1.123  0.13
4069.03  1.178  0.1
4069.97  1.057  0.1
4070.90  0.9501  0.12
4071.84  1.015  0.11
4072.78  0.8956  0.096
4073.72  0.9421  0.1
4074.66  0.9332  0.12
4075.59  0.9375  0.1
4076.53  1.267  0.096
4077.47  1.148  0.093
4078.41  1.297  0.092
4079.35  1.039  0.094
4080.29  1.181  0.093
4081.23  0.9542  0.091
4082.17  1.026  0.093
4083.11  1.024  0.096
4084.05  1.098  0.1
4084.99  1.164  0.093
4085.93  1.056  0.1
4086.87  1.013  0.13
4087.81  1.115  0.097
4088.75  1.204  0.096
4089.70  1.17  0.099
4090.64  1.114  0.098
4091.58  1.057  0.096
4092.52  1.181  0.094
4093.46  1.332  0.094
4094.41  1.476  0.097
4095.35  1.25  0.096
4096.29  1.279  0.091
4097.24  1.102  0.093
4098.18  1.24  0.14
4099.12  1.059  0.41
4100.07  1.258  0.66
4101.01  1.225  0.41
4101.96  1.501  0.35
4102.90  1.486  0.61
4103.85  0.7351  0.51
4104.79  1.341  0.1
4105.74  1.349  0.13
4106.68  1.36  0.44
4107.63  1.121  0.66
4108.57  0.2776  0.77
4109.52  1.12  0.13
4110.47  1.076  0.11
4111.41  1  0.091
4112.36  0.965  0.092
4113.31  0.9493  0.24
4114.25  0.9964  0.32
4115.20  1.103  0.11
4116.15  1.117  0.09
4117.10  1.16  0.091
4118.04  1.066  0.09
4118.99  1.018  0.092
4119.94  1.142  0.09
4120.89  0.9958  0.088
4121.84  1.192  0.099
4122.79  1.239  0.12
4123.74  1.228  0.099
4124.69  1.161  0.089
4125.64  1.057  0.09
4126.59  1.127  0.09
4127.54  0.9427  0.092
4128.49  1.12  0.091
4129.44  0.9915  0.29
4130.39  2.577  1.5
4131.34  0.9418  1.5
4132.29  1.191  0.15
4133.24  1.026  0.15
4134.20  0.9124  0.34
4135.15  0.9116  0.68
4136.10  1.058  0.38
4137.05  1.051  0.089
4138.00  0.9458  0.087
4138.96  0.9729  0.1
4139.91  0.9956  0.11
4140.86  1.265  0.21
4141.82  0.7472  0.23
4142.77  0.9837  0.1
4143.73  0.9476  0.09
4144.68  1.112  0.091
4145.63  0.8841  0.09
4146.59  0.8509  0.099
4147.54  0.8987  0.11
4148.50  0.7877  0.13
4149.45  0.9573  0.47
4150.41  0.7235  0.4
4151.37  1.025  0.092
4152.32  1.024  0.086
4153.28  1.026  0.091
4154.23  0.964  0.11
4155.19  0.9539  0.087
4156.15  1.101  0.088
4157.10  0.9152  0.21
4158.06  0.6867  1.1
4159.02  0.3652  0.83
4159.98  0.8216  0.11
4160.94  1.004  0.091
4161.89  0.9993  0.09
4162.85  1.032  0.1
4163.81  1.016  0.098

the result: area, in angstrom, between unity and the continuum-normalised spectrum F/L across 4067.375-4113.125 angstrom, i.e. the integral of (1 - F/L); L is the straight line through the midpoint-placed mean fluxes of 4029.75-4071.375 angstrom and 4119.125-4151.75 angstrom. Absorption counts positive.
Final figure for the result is -4.7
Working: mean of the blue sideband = 0.976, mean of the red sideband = 1.06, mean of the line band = 1.12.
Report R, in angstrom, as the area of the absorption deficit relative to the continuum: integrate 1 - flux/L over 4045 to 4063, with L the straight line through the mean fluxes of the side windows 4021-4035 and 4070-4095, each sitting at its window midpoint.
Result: 1.0 angstrom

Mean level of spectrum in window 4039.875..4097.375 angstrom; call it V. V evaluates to 1.06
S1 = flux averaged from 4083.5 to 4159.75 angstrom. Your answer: 1.08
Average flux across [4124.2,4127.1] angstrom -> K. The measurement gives 1.11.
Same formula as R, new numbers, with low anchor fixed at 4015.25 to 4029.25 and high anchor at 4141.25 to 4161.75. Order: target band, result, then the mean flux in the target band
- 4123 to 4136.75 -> -3.67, 1.16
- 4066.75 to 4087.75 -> -2.37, 1.07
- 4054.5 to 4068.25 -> -1.33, 1.07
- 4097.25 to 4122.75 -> -4.88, 1.11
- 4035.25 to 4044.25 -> 0.65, 0.921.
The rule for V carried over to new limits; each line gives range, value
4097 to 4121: 1.11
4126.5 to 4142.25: 1.1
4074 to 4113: 1.13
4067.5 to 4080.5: 1.07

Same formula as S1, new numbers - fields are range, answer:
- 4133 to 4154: 0.959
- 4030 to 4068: 0.968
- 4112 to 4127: 1.1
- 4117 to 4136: 1.15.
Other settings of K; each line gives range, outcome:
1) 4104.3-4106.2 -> 1.34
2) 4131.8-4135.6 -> 1.01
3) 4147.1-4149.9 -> 0.88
